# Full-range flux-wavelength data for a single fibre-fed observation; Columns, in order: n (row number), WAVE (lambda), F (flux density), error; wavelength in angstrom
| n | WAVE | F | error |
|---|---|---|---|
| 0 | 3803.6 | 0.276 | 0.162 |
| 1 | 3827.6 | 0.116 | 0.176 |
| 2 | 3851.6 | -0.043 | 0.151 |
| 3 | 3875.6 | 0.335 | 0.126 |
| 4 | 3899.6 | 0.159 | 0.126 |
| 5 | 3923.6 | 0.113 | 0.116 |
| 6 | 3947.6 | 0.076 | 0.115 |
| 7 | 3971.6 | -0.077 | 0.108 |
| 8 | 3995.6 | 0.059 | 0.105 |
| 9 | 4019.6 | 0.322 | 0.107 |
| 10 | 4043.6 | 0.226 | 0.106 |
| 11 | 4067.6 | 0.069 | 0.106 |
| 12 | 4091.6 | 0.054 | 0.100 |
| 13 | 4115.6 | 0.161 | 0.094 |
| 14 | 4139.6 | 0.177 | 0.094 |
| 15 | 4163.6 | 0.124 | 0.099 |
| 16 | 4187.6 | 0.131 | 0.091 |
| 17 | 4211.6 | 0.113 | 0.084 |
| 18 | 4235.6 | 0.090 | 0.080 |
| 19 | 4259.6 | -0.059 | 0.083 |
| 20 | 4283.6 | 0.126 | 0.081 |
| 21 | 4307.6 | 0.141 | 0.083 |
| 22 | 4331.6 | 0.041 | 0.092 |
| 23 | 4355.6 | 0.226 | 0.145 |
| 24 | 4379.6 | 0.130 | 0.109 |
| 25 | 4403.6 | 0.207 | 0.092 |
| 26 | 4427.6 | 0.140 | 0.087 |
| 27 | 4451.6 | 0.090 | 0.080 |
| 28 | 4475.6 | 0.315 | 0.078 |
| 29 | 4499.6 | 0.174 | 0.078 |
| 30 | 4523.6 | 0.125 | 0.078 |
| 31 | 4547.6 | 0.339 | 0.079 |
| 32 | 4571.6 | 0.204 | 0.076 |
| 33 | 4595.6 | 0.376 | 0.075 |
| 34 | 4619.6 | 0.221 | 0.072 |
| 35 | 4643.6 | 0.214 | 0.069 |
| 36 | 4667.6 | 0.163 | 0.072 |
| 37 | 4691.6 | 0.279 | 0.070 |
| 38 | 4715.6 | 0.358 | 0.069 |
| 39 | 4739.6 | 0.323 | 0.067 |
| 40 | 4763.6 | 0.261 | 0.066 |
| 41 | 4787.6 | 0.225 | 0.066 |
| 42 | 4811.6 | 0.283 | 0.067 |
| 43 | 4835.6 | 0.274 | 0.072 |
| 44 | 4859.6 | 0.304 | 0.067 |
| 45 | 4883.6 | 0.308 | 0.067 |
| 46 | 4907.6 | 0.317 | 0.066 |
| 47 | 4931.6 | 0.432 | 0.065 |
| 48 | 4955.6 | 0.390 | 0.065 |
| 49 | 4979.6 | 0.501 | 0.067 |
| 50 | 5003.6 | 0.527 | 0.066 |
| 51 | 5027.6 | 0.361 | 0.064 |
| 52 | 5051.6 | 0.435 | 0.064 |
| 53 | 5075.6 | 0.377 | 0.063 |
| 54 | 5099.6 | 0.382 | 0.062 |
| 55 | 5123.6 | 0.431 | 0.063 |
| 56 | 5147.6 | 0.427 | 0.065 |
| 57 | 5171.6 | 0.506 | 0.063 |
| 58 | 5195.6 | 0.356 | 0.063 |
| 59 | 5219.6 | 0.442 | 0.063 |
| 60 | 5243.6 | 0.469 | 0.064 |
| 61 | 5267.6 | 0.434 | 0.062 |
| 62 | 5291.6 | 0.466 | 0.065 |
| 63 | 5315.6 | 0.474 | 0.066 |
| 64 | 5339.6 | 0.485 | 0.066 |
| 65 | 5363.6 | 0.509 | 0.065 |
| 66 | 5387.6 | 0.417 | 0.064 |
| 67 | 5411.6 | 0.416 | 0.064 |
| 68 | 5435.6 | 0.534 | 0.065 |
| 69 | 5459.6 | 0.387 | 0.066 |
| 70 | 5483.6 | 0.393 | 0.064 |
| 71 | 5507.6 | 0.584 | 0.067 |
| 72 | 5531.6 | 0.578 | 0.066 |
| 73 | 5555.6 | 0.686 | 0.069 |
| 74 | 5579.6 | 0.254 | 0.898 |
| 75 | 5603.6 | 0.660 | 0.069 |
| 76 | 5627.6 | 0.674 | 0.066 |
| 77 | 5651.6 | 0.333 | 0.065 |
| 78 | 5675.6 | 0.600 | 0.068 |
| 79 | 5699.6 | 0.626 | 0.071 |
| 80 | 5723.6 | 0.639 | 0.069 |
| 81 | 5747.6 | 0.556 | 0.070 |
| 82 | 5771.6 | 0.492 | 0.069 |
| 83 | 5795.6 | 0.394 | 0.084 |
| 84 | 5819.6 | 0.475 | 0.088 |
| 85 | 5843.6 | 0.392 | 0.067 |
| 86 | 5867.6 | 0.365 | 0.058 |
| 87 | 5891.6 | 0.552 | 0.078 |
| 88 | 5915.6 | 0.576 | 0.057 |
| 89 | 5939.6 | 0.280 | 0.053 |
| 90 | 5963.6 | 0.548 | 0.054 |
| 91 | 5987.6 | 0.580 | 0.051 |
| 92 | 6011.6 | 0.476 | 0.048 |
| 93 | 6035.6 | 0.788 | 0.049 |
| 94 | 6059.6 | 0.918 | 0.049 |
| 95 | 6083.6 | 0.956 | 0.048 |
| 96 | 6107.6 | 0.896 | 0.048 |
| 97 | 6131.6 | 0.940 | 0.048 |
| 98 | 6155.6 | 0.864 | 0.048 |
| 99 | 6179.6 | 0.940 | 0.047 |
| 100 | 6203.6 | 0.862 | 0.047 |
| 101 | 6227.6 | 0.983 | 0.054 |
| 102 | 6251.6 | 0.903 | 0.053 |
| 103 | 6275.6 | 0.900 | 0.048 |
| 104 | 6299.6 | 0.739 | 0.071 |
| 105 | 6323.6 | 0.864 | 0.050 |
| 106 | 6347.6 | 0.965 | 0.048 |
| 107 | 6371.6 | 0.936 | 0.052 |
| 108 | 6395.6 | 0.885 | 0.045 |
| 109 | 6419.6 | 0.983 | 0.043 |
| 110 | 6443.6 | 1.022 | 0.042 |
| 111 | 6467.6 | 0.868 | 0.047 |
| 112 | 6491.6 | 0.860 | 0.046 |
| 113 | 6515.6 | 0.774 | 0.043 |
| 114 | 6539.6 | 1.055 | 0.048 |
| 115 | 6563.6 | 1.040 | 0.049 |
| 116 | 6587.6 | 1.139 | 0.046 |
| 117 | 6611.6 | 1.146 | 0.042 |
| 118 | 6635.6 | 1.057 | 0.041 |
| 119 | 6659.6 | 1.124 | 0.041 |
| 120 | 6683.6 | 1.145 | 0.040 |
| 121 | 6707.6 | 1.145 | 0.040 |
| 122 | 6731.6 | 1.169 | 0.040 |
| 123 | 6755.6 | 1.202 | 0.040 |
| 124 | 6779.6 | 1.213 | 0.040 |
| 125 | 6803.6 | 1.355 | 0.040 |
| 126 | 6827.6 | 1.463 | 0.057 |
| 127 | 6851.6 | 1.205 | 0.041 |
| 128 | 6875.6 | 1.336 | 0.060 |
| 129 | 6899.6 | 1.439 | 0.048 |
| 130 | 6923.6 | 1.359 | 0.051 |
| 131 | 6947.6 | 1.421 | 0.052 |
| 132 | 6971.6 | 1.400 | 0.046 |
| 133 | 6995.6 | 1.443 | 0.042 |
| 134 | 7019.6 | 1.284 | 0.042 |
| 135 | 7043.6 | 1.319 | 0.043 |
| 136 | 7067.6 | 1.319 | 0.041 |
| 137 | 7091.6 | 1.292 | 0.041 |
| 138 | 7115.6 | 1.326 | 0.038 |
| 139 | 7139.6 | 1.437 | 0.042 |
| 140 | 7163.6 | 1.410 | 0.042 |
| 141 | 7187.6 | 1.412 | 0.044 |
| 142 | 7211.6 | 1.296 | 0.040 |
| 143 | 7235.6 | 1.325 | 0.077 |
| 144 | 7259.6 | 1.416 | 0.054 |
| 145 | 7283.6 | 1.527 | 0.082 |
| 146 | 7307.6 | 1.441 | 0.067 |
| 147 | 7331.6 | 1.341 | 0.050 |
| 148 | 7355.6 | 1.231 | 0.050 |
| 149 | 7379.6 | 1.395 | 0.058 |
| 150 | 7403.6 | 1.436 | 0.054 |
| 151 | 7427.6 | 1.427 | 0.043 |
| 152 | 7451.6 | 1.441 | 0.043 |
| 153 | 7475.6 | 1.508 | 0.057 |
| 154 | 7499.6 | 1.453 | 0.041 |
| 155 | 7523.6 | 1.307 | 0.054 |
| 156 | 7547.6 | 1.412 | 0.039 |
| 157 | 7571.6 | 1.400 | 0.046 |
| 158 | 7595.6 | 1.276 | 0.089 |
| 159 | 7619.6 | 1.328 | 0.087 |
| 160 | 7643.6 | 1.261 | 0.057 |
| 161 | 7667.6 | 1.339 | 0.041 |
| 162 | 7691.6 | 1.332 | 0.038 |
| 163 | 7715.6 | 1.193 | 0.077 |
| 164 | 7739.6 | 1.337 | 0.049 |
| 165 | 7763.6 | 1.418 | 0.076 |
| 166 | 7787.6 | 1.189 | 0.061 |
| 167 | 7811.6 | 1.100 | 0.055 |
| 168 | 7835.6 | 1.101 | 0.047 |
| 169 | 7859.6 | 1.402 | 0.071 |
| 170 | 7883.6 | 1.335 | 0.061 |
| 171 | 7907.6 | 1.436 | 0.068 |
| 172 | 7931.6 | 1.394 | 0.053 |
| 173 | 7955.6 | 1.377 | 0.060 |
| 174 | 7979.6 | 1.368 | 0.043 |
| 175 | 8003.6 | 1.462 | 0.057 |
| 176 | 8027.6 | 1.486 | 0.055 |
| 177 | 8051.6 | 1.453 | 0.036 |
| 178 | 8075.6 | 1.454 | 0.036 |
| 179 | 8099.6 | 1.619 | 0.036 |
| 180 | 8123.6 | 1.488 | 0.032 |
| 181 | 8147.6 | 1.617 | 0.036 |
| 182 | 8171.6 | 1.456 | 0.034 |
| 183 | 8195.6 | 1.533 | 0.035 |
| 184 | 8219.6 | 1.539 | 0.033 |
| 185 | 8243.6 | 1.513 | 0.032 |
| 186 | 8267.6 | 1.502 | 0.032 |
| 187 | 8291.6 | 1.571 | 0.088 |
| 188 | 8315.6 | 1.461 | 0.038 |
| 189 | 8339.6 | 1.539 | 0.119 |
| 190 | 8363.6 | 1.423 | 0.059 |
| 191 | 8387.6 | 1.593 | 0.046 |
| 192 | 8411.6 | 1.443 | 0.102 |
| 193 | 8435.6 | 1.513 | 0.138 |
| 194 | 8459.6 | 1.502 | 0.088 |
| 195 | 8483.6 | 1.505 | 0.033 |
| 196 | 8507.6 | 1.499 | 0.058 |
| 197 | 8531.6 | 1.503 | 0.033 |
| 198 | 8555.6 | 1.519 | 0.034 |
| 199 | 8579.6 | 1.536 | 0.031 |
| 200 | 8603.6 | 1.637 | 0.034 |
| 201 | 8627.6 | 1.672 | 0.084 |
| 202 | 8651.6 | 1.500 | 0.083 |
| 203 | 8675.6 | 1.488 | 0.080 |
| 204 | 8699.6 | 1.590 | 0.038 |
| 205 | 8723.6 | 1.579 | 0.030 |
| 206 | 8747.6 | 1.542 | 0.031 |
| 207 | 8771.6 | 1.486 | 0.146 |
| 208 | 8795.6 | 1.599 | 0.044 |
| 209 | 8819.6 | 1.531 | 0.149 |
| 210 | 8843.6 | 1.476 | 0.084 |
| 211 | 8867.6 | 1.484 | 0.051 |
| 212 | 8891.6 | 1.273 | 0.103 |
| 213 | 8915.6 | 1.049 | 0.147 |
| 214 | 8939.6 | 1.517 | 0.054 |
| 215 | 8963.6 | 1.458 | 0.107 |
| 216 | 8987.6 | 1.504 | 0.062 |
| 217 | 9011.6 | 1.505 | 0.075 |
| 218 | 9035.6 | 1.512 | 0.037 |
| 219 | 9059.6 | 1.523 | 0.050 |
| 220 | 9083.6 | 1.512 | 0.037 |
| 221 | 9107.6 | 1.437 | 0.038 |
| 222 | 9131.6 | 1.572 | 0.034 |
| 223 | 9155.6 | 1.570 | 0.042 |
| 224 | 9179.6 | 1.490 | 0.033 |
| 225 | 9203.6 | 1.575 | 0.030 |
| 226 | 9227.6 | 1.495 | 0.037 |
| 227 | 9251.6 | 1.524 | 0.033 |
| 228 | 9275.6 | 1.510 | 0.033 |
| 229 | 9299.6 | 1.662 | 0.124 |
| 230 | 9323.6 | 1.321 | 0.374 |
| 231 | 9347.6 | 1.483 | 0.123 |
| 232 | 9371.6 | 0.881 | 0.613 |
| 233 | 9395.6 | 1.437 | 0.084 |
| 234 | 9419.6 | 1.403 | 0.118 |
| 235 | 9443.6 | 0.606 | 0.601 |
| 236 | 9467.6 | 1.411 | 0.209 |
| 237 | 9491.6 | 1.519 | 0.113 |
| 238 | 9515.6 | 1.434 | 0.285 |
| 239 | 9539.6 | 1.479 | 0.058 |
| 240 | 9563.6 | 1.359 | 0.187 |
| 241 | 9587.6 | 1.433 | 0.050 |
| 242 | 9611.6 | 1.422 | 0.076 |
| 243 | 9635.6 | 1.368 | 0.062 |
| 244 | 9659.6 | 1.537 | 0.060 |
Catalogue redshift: 0.512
